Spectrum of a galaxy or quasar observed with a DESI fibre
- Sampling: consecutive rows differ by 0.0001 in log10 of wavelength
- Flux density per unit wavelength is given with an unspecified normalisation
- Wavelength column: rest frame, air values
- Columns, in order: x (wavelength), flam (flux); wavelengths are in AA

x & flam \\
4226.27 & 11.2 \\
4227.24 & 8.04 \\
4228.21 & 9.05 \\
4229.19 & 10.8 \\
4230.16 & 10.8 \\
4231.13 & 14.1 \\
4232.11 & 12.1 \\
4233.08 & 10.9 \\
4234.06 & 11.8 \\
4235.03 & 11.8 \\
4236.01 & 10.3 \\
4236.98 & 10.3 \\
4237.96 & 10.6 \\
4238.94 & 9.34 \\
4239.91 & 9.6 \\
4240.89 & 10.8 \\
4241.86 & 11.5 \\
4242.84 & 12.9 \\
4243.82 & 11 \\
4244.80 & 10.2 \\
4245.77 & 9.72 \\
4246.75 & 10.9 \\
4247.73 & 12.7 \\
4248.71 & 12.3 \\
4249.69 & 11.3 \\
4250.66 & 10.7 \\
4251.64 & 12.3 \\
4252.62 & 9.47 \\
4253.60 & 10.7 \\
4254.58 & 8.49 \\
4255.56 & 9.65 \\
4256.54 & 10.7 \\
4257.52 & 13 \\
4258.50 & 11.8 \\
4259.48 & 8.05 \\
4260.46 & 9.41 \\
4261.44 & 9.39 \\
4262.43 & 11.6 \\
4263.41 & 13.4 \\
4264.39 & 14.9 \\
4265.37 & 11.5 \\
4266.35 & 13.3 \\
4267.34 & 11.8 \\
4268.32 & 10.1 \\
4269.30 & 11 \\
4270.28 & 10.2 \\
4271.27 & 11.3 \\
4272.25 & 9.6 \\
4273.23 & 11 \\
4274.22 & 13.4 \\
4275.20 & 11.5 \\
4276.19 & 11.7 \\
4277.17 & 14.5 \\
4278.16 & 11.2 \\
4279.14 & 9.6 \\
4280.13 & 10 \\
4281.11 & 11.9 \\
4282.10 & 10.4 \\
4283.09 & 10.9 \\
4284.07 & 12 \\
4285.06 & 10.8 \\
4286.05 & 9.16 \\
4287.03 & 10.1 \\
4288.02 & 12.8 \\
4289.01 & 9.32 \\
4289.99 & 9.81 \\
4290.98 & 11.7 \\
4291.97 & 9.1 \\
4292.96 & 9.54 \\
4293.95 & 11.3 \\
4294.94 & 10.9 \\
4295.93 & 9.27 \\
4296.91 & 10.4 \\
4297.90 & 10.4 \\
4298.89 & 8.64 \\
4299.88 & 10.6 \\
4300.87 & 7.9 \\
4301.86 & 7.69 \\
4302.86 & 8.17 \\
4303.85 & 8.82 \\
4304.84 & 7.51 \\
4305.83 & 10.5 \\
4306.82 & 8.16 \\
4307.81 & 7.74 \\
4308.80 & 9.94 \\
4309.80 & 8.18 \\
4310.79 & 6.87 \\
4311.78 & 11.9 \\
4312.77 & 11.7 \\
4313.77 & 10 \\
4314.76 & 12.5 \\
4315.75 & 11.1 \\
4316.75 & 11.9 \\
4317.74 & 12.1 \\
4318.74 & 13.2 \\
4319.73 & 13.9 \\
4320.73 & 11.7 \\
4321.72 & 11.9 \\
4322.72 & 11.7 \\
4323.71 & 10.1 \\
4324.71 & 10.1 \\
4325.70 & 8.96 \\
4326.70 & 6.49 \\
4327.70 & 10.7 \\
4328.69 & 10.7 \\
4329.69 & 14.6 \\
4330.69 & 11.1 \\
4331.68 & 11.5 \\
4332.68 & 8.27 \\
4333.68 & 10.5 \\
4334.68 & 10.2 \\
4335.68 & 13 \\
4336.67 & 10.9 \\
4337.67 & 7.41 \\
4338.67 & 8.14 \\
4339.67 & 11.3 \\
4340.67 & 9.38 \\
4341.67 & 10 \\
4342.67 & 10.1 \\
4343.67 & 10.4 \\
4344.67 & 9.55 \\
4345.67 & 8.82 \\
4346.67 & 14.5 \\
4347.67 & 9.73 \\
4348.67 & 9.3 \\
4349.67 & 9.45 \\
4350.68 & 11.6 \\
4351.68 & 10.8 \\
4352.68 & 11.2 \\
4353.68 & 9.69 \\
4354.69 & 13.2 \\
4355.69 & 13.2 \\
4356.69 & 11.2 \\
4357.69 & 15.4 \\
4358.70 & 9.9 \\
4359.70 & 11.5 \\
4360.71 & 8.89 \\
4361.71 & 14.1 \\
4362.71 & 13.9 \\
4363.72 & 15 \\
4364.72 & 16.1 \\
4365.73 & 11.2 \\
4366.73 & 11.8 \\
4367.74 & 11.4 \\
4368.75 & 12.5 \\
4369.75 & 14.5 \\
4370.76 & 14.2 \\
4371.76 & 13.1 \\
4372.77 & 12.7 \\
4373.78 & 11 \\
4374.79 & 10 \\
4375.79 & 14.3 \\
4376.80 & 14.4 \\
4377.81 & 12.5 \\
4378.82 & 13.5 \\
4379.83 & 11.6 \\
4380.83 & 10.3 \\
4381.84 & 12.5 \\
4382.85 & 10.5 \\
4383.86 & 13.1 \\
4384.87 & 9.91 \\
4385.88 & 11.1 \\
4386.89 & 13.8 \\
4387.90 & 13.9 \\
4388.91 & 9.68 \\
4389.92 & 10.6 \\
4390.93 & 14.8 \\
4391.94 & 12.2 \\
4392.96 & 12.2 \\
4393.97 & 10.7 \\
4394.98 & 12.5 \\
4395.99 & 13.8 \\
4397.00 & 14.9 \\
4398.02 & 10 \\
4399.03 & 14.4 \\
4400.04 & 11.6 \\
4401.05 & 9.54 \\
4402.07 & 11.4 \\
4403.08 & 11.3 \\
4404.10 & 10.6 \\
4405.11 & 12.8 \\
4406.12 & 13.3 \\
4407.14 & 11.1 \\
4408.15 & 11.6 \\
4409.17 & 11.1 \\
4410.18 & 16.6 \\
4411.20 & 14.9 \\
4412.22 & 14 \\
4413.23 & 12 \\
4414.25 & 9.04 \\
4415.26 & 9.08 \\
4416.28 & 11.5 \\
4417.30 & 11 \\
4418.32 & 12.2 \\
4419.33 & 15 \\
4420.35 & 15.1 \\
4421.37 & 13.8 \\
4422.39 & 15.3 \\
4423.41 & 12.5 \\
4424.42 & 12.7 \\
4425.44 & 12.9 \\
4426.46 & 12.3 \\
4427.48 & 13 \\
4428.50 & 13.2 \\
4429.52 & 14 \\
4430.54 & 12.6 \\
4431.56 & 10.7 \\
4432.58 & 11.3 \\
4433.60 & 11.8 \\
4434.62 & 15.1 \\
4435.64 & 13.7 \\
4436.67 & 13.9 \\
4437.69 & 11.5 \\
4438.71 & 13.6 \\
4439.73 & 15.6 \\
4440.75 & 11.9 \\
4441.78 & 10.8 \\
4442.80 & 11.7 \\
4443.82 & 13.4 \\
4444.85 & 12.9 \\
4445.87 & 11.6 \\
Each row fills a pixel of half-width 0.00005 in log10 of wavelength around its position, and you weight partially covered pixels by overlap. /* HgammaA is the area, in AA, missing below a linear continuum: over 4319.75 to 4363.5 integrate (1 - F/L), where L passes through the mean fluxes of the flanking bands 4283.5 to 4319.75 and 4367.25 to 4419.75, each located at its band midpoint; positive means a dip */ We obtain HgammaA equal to 0.63 AA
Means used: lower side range 10.1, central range 10.9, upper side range 12.2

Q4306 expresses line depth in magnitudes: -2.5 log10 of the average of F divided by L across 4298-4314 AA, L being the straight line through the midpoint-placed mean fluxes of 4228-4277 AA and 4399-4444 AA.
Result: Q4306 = 0.27 mag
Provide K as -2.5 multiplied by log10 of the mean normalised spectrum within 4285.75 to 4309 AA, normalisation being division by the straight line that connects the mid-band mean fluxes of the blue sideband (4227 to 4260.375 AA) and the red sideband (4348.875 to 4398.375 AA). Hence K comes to 0.191 mag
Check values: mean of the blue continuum 10.8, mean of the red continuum 12.2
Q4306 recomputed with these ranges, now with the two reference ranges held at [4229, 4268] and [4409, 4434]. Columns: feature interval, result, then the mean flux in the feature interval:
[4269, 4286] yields 0.022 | 11.2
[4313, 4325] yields 0.008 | 11.7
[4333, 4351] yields 0.177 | 10.2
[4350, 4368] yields -0.004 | 12.2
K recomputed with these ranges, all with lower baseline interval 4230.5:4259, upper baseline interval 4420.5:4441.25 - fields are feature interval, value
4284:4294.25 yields 0.11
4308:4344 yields 0.13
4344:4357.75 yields 0.10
